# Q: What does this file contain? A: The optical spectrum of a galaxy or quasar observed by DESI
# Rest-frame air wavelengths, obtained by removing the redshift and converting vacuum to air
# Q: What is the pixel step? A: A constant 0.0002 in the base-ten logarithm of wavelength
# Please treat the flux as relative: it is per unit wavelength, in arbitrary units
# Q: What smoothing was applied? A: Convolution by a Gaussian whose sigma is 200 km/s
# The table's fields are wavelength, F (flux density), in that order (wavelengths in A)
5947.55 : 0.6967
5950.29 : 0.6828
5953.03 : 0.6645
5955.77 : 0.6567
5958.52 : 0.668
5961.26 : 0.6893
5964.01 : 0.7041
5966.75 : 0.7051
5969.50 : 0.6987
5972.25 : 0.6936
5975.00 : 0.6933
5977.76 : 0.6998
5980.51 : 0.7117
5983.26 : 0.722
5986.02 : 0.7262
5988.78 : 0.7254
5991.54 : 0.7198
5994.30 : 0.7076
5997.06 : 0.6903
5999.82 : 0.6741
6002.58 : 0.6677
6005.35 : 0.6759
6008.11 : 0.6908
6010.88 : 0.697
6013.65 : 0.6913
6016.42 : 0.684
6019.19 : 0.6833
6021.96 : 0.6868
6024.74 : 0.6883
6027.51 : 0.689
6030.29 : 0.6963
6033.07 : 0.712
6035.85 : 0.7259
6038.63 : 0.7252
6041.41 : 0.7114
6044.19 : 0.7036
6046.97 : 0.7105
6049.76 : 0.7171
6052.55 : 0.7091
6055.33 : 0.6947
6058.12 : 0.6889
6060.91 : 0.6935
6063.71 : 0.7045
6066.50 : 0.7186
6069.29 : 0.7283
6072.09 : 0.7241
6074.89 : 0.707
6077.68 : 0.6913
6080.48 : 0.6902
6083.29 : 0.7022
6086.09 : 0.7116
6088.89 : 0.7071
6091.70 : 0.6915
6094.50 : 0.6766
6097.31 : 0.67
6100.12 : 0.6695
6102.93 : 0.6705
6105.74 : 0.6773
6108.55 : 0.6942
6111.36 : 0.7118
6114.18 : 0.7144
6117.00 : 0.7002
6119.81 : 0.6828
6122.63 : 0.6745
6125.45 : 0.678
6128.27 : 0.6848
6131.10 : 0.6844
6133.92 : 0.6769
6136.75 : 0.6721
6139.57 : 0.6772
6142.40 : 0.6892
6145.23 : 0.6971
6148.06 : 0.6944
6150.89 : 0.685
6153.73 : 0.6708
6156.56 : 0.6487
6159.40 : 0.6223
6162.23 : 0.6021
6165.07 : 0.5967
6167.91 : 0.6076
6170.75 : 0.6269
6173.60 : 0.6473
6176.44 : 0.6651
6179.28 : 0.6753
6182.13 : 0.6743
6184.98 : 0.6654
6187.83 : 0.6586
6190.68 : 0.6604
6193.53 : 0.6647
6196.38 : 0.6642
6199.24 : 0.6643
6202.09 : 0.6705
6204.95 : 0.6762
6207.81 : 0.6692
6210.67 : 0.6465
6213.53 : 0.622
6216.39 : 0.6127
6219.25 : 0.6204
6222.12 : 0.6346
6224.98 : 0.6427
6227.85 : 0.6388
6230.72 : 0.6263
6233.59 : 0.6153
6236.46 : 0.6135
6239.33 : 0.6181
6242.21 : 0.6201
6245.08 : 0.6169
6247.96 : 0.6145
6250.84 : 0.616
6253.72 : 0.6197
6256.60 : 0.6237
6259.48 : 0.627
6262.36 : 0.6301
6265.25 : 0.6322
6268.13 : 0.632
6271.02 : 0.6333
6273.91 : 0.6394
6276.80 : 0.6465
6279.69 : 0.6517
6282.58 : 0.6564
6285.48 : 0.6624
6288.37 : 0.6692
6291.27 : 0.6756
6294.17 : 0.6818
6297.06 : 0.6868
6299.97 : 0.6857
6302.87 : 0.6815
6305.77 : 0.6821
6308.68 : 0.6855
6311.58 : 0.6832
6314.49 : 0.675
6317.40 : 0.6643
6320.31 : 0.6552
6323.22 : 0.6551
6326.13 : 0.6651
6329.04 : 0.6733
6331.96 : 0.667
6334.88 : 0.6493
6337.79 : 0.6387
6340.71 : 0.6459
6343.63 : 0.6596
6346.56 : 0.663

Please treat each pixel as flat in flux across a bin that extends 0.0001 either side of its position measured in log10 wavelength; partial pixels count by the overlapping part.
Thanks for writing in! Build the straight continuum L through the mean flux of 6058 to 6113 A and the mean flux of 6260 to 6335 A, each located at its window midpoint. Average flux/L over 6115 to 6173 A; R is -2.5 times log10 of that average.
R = 0.04 mag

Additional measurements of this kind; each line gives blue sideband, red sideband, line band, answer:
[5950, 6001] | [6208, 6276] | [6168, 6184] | -0.02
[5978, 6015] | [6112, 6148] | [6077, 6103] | 0.00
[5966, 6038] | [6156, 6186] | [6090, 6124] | -0.04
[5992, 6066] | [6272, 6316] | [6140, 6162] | 0.03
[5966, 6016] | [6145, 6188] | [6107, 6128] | -0.05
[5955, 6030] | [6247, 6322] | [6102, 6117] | -0.03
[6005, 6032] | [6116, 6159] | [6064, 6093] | -0.04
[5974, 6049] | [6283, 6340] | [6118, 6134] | 0.01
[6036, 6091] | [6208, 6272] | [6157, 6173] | 0.08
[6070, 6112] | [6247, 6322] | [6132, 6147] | 0.00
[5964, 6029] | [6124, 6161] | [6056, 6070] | -0.03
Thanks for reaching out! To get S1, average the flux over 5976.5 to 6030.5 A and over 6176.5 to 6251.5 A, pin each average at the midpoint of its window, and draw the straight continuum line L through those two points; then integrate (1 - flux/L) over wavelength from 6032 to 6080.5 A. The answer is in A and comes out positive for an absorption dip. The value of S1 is -1.86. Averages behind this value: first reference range 0.696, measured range 0.709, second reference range 0.643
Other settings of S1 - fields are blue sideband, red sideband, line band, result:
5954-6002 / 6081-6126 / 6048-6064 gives -0.2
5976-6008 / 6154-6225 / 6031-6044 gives -0.5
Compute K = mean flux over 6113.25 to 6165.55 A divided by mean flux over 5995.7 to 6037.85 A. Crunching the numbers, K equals 0.97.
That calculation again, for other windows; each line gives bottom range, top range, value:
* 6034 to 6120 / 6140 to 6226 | 0.93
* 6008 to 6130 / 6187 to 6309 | 0.93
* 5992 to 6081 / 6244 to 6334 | 0.94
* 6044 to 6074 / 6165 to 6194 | 0.92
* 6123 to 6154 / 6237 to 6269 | 0.91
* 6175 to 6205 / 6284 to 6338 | 1.01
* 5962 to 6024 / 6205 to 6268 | 0.90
